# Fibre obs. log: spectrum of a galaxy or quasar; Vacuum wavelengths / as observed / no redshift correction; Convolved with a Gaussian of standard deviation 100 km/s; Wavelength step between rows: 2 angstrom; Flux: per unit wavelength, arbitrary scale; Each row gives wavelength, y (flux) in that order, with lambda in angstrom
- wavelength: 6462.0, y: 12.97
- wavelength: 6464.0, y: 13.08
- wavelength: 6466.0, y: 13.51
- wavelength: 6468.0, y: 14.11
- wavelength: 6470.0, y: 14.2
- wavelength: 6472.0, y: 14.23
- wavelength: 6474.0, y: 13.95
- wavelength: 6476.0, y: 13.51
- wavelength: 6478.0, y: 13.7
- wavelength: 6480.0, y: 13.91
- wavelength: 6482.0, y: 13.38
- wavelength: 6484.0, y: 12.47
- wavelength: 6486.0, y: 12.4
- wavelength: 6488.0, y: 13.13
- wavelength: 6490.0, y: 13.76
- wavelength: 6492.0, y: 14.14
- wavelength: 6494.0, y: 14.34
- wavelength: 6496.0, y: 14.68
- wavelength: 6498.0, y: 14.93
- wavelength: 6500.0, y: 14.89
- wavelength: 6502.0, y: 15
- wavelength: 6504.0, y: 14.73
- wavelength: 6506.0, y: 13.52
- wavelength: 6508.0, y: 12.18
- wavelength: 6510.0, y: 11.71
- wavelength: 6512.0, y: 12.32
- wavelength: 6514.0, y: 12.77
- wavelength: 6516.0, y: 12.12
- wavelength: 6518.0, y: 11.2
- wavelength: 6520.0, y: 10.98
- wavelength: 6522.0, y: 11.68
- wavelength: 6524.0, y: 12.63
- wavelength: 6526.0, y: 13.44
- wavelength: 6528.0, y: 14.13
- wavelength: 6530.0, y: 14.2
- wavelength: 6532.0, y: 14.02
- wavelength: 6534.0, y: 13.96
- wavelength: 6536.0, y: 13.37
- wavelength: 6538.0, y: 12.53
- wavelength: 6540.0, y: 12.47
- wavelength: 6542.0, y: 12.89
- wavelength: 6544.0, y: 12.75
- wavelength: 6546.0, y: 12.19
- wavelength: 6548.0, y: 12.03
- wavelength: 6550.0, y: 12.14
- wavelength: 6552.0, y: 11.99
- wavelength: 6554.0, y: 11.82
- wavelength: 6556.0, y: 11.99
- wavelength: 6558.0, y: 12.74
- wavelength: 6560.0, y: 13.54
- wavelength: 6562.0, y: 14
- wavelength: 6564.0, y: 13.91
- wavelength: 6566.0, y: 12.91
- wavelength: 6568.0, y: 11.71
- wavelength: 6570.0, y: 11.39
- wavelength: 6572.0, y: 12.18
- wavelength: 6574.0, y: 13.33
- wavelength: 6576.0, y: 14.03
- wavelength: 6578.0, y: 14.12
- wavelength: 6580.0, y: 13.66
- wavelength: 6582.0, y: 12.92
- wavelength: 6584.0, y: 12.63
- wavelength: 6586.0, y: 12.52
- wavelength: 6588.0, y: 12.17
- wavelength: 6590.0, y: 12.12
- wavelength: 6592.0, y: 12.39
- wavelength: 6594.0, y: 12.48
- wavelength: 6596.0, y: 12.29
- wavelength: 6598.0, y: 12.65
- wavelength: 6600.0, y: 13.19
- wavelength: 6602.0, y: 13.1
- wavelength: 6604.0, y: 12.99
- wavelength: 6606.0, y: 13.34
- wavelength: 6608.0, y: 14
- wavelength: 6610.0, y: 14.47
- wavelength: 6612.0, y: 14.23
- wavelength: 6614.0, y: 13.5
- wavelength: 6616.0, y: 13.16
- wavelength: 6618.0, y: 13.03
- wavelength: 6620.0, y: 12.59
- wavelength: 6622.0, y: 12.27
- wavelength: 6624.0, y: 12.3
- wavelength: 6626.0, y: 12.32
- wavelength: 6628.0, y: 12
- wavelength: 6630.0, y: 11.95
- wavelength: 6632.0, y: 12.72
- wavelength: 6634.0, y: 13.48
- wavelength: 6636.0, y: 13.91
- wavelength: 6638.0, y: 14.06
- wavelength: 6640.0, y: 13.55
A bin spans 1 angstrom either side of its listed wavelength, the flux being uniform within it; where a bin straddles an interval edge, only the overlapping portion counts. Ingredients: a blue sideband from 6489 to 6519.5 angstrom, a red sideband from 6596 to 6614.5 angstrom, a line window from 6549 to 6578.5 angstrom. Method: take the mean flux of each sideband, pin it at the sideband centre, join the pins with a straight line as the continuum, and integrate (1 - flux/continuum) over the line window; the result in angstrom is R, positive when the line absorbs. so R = 1.5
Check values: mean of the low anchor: 13.4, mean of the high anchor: 13.4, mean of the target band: 12.8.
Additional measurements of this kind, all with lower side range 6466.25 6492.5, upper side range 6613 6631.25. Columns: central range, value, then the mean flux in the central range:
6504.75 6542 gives 1.5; 12.8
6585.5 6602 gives 0.3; 12.5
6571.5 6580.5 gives -0.4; 13.5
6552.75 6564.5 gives 0.1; 12.9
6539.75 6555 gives 1.0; 12.3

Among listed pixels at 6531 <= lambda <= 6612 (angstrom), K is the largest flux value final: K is 14.47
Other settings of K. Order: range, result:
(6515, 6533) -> 14.2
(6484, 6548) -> 15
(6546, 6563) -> 14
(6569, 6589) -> 14.12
